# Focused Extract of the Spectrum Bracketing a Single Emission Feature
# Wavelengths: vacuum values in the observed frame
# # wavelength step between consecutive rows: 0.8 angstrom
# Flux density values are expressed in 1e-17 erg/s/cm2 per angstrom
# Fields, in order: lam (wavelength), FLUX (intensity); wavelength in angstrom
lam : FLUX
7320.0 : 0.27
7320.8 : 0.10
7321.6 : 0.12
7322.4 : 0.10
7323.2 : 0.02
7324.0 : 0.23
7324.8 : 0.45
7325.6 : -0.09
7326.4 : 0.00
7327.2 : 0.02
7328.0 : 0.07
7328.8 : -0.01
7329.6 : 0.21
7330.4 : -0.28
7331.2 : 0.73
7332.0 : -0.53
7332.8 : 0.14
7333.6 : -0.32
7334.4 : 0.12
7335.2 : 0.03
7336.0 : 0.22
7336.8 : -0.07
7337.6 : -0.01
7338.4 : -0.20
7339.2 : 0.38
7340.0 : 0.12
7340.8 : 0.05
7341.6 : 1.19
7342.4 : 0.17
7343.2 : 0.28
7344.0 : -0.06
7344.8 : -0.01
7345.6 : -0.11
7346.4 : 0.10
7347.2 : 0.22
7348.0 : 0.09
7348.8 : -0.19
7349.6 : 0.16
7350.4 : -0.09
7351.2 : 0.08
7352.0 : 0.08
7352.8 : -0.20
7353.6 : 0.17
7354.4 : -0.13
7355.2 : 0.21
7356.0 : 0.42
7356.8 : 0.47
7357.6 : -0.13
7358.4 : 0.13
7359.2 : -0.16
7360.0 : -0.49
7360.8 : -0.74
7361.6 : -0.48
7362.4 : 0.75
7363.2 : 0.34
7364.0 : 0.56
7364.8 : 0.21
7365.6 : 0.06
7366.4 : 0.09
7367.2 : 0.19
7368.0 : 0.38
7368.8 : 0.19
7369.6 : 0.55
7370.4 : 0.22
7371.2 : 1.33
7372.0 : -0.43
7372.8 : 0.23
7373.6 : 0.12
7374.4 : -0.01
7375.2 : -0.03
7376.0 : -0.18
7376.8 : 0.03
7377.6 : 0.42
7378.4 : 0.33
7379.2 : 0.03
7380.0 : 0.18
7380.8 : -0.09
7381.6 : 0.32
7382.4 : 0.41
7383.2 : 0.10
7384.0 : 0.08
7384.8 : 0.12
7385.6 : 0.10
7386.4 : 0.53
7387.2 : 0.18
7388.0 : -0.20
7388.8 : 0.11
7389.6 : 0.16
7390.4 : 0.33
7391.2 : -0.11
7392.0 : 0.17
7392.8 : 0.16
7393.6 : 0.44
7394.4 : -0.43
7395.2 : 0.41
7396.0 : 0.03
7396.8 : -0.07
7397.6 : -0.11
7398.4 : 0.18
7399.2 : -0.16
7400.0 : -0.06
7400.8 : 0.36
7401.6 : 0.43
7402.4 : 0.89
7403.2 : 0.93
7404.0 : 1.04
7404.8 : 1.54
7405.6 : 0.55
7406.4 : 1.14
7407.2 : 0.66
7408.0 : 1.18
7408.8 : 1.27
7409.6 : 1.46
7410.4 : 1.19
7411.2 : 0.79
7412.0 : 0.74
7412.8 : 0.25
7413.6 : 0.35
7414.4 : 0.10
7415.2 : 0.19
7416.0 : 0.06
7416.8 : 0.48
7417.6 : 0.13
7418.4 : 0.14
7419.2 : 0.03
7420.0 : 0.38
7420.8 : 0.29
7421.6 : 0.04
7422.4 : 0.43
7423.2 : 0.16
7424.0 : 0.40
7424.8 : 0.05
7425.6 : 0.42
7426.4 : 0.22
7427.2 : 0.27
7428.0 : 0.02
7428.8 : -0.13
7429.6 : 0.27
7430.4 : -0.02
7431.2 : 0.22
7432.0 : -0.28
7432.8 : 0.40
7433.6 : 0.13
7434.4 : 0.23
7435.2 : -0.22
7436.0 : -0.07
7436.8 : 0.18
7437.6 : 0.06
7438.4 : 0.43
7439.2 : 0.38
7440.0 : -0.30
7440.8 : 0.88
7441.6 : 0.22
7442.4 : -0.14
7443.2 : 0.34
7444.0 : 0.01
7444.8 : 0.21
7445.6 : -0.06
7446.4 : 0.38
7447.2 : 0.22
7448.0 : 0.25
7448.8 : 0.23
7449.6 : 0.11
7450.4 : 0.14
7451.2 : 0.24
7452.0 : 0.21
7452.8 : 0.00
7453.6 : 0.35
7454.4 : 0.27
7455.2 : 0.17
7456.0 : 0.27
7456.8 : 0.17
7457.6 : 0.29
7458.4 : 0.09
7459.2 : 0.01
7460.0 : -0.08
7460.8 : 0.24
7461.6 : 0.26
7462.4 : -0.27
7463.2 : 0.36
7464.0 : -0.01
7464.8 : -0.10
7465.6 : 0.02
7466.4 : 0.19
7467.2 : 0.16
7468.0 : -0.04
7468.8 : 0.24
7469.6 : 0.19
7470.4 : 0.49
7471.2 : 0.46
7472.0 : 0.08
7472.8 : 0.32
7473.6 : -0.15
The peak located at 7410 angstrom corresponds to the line [O II] 3727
